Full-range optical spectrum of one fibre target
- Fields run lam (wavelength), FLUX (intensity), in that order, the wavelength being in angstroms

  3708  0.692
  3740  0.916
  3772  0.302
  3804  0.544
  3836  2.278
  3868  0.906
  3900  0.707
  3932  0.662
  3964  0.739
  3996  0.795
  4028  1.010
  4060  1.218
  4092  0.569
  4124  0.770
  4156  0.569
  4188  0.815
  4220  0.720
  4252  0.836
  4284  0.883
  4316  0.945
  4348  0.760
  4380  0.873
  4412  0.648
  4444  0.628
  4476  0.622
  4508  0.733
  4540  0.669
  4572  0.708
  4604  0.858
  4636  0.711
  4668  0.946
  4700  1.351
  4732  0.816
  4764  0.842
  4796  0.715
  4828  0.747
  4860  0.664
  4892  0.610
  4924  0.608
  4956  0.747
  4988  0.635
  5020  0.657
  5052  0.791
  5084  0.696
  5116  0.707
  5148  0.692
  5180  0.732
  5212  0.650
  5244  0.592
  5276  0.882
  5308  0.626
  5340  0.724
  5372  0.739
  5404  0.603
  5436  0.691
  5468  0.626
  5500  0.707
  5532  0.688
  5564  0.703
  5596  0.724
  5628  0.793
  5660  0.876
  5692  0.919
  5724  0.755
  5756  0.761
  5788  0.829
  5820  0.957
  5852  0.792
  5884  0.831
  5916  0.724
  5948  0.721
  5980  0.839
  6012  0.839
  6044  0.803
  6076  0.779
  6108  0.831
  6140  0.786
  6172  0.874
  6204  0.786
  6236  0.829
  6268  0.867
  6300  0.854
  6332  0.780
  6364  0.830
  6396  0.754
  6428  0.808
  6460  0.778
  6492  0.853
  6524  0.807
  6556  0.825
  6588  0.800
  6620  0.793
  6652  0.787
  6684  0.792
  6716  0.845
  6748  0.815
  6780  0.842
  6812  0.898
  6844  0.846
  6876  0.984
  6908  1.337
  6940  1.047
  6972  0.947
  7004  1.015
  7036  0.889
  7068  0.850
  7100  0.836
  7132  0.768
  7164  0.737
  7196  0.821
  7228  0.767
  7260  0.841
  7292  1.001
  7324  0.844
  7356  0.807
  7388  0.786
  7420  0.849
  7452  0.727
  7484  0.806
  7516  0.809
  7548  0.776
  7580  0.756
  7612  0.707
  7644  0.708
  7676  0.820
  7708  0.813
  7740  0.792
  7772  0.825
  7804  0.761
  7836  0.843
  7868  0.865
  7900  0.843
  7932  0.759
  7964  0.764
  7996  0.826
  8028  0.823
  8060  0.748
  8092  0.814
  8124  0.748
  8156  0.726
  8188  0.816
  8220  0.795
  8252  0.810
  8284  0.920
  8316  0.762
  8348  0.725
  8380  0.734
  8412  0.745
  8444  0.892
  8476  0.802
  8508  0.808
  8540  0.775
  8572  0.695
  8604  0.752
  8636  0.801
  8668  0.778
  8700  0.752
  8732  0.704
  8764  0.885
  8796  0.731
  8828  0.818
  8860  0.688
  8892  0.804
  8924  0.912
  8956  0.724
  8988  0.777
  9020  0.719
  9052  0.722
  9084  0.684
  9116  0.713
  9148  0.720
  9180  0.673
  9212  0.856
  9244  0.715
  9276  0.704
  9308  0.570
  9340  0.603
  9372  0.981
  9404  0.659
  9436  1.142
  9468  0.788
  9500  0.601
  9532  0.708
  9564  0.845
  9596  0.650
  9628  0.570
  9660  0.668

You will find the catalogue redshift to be 1.47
